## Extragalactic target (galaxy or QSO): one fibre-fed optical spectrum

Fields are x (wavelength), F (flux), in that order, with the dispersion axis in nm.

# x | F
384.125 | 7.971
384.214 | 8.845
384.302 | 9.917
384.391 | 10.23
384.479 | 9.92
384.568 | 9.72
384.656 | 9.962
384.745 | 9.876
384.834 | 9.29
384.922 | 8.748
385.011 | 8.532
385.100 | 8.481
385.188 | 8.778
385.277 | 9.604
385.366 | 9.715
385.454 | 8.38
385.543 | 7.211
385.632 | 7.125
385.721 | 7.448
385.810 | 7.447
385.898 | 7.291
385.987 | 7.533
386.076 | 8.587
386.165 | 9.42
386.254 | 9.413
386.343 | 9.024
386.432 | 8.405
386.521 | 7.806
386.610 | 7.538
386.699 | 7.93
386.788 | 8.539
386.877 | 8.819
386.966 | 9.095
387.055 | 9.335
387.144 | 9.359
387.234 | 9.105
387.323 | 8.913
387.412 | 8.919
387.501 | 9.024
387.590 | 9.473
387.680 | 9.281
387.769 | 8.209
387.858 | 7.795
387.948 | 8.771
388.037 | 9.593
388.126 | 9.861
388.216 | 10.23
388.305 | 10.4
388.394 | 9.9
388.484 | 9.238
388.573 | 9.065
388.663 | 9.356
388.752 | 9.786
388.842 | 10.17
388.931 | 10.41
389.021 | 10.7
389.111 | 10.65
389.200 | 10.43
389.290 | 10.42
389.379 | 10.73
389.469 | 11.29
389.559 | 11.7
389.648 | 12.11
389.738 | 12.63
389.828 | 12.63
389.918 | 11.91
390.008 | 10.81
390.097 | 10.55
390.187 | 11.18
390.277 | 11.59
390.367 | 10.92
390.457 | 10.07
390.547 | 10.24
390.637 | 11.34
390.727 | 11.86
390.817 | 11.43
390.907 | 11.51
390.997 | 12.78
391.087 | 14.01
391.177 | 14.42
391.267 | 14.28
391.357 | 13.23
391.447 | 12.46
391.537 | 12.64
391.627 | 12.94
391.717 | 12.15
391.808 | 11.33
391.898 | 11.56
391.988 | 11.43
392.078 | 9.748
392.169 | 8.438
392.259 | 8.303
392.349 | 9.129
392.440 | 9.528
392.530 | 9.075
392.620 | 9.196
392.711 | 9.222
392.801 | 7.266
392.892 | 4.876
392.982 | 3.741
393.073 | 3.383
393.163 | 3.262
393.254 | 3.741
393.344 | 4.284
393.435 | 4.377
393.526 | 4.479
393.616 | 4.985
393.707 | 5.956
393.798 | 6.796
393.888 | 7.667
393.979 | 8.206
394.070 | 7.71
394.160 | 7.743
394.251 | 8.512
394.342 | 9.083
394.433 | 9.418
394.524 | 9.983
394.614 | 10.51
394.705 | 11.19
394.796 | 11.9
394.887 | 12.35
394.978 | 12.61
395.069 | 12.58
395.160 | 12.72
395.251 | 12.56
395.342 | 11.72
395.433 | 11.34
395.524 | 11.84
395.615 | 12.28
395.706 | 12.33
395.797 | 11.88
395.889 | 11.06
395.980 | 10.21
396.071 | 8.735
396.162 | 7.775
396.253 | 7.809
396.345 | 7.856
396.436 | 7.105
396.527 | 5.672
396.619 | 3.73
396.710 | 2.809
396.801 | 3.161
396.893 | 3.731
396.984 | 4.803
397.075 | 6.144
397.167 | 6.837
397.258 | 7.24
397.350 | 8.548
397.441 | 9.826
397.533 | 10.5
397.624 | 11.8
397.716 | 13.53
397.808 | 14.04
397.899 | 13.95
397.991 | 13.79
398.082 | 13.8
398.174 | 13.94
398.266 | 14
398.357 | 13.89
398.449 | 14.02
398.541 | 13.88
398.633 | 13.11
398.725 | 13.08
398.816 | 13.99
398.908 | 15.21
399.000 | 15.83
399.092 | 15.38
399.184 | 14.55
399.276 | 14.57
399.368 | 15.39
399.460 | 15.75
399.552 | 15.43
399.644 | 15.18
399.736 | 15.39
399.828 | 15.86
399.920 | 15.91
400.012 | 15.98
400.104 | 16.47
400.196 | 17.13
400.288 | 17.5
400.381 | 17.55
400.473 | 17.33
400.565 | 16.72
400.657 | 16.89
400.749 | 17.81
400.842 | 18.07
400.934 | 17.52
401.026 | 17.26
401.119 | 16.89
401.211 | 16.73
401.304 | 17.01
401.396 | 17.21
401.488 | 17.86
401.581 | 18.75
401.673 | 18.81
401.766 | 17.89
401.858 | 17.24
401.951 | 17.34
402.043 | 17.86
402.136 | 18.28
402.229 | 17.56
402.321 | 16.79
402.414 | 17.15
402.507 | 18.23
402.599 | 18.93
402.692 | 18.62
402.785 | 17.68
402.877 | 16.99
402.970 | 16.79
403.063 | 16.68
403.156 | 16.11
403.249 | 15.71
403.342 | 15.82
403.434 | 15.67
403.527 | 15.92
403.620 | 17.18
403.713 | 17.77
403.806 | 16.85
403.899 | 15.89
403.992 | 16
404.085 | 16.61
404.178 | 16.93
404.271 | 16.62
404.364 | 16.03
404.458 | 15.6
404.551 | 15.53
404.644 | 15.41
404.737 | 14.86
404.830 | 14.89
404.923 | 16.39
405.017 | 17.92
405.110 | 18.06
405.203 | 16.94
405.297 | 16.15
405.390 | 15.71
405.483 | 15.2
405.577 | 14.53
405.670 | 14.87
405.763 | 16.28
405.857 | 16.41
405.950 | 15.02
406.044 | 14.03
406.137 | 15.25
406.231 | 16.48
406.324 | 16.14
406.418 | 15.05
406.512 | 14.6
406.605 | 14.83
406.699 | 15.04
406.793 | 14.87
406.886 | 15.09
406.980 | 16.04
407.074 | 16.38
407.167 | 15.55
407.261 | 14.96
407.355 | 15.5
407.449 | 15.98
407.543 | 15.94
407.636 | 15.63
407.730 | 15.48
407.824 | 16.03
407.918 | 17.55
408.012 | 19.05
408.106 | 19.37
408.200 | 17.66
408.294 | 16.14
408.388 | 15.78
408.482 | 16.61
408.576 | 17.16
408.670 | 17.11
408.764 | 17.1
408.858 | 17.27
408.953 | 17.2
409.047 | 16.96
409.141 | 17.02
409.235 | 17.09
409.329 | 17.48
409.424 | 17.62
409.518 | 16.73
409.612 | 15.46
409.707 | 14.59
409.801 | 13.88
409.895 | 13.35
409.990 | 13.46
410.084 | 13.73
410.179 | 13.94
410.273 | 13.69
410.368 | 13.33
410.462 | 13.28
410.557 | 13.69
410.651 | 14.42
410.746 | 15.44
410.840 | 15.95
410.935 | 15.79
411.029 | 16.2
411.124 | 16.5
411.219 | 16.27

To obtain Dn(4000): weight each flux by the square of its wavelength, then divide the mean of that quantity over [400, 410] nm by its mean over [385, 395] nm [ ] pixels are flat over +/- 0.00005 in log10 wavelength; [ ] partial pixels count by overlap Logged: 1.9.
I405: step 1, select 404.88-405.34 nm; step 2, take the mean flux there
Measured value 17.1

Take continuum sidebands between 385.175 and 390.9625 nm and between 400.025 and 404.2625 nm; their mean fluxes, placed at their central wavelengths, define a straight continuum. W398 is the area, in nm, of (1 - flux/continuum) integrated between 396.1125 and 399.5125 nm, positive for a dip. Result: 0.95 nm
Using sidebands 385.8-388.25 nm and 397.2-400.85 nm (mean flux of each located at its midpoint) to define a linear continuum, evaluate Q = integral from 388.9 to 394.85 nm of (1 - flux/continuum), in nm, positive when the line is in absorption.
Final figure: 0.64 nm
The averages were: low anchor 8.75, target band 9.72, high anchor 14.5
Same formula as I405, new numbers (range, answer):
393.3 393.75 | 4.81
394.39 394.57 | 9.75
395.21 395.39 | 12.1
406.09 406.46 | 15.7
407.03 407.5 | 15.7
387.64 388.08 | 8.73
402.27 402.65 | 17.8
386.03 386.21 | 8.98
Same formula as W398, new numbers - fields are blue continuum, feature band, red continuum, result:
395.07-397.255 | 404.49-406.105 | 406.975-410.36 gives -0.20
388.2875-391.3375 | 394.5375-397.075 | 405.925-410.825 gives 0.67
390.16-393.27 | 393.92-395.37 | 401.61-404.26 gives 0.18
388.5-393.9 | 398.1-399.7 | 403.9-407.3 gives -0.19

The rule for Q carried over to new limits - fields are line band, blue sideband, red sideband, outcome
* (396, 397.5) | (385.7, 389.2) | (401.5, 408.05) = 0.75 nm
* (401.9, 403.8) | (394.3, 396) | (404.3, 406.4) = -0.31 nm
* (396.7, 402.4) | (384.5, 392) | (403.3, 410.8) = -0.34 nm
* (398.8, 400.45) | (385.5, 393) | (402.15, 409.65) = -0.21 nm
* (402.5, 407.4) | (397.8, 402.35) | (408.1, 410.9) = -0.06 nm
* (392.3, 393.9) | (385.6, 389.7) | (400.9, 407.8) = 0.75 nm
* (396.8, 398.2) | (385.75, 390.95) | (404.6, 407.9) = 0.32 nm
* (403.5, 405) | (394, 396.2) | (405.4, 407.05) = -0.18 nm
